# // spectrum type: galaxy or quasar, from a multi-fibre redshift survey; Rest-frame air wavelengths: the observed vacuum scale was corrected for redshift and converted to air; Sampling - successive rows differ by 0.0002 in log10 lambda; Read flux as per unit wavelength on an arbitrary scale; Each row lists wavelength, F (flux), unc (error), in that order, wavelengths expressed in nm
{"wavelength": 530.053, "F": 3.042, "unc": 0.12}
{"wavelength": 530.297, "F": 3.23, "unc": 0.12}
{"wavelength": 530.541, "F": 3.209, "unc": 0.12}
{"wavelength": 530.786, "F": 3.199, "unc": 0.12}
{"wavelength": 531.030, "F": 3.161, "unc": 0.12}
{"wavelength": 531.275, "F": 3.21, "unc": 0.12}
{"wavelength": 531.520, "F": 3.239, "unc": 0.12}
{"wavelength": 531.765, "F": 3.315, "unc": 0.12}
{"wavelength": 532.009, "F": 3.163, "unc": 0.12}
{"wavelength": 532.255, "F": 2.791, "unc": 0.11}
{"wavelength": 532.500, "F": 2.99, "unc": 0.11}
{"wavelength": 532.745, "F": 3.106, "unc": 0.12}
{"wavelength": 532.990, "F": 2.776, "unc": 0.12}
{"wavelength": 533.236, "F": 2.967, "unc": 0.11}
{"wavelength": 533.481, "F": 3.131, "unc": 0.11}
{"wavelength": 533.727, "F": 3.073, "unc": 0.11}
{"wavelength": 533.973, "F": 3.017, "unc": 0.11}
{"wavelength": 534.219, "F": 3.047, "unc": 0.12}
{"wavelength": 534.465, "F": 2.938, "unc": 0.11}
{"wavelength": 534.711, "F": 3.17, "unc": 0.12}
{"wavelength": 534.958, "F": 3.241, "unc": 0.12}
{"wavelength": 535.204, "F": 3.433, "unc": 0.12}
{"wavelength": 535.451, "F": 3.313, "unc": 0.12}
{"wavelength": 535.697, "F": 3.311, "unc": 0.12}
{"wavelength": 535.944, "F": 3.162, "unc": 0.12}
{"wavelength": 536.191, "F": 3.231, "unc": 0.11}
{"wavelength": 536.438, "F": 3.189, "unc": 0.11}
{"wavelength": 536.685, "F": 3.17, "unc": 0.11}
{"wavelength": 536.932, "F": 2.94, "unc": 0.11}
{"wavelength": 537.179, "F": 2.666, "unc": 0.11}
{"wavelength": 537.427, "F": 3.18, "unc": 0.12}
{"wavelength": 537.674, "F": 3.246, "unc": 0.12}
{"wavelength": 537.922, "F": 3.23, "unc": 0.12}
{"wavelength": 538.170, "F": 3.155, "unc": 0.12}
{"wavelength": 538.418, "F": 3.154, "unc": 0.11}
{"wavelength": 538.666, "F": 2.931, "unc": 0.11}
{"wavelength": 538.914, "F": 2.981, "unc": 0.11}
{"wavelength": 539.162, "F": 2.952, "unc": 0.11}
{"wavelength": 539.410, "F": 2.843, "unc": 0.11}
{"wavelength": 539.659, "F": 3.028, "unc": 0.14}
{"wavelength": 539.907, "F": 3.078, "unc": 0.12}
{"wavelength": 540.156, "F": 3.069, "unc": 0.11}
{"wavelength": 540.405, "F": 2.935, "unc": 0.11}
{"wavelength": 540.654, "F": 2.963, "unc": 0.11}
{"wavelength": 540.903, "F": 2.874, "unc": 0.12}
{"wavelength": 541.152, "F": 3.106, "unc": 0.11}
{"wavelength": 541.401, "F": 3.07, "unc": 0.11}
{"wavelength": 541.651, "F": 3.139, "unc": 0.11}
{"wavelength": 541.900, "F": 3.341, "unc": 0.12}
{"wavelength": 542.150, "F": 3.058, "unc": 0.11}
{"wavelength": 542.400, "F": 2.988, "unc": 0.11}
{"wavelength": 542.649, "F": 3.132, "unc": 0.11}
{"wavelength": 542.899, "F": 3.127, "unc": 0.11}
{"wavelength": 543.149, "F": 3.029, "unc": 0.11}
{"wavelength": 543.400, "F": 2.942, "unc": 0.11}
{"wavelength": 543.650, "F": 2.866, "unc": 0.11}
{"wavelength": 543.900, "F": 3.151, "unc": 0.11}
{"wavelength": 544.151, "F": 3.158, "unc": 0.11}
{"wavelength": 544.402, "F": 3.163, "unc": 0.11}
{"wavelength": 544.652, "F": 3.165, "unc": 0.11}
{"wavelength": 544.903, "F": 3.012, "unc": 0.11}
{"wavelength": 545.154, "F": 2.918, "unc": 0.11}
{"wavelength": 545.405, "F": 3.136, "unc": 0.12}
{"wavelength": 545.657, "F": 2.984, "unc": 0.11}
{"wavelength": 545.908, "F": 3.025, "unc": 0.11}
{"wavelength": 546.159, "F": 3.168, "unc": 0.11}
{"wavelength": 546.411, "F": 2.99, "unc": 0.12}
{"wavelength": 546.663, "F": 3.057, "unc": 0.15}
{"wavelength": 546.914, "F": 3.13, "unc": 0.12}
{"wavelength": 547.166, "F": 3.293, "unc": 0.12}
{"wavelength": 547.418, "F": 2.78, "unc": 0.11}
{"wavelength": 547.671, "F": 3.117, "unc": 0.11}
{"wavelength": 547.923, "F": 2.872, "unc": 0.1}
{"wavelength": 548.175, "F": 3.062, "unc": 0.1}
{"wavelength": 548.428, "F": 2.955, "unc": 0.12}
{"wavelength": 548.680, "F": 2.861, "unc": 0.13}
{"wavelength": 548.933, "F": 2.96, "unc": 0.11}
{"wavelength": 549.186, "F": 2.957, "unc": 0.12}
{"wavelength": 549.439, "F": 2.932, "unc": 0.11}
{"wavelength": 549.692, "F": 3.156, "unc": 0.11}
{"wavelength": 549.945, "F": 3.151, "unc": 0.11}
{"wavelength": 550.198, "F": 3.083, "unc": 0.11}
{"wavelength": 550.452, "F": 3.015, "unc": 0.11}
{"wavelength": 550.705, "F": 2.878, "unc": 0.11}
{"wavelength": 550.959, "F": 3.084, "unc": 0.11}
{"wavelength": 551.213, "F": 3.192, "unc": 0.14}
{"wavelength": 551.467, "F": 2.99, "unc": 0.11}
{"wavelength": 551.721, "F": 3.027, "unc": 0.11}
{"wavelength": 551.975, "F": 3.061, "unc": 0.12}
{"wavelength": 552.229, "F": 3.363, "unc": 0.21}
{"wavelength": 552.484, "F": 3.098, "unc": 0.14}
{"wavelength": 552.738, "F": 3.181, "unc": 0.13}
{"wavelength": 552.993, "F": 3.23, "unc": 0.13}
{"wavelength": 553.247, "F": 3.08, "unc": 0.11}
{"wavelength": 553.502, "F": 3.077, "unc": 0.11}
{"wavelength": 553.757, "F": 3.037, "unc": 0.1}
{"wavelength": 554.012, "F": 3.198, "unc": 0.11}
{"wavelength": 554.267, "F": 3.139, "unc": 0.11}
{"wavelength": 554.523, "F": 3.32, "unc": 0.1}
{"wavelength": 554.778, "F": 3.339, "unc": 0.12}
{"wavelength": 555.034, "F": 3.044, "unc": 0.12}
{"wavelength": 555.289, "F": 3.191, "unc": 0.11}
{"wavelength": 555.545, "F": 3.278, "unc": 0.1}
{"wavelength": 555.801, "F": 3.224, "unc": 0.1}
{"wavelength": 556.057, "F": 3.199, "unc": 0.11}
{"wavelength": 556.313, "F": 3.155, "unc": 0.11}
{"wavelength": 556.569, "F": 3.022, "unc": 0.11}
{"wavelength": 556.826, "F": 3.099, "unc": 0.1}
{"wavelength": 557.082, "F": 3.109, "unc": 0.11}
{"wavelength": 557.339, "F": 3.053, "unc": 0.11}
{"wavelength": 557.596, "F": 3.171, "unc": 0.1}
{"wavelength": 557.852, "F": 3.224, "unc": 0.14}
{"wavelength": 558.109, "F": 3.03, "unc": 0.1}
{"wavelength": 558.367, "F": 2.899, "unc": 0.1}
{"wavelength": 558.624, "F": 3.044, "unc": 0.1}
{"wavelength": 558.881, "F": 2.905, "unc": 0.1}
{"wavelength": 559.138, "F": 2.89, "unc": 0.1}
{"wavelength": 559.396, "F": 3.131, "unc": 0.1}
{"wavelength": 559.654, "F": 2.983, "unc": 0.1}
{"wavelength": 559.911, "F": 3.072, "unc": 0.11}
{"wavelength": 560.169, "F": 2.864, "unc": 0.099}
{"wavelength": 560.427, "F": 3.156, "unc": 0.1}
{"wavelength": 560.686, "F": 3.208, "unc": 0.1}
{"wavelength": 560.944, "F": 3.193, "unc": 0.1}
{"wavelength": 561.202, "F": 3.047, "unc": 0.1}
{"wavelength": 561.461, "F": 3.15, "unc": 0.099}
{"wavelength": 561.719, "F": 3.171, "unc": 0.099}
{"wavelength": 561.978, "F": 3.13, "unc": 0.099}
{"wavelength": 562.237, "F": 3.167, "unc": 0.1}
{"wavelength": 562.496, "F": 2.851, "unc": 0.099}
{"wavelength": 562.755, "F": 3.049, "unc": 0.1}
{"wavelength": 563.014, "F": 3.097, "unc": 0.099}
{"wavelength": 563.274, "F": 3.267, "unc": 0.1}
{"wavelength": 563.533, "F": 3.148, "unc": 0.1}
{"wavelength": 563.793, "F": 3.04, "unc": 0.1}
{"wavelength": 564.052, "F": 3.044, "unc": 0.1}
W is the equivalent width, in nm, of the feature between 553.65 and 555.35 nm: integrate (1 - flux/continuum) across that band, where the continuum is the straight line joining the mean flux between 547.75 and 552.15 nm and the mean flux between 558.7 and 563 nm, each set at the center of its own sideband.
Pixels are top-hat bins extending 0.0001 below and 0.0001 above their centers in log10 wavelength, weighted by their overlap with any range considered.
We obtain -0.081 nm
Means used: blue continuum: 3.02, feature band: 3.18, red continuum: 3.06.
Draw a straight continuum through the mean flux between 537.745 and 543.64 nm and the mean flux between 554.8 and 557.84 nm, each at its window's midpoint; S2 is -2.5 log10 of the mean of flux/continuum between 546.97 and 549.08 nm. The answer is 0.04 mag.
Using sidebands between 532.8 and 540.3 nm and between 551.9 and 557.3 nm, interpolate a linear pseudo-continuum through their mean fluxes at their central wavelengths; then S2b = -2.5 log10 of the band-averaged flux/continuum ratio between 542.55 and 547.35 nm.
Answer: 0.02 mag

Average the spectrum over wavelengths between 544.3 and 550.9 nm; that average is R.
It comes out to 3.03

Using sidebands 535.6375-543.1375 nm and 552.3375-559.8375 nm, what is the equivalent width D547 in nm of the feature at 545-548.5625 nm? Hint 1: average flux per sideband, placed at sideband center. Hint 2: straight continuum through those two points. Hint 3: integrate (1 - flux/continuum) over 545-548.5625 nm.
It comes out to 0.07 nm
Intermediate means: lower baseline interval 3.07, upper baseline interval 3.12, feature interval 3.03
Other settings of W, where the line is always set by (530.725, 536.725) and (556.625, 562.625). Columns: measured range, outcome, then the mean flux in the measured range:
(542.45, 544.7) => 0.023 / 3.08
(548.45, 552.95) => 0.044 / 3.06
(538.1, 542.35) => 0.107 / 3.04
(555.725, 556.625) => -0.024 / 3.16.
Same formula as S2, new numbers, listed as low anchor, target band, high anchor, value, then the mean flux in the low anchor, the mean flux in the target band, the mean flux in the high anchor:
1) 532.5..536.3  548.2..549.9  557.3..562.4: 0.04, 3.12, 2.98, 3.07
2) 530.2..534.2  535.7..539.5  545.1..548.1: 0.00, 3.1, 3.08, 3.04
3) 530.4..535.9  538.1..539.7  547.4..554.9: 0.04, 3.13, 3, 3.08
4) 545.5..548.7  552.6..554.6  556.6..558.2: -0.03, 3.03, 3.15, 3.11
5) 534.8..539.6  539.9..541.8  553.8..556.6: 0.04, 3.12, 3.03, 3.19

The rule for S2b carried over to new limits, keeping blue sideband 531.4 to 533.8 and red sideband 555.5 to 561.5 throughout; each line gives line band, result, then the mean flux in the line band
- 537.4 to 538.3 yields -0.050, 3.2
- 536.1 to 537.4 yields 0.005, 3.04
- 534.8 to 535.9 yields -0.085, 3.31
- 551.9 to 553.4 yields -0.033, 3.17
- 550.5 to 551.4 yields 0.011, 3.04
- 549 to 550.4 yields 0.009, 3.05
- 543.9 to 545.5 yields -0.010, 3.1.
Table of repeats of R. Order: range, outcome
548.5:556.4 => 3.11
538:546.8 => 3.05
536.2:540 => 3.06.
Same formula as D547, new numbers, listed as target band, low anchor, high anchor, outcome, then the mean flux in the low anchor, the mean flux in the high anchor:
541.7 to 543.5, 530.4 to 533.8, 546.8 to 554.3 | -0.008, 3.1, 3.06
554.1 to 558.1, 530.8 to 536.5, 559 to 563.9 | -0.095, 3.13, 3.08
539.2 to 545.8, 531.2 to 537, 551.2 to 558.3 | 0.177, 3.12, 3.14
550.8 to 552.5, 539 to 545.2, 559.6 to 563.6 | -0.023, 3.05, 3.1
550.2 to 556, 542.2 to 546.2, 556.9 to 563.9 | -0.132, 3.06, 3.08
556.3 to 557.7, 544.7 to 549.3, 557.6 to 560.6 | -0.033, 3.02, 3.03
